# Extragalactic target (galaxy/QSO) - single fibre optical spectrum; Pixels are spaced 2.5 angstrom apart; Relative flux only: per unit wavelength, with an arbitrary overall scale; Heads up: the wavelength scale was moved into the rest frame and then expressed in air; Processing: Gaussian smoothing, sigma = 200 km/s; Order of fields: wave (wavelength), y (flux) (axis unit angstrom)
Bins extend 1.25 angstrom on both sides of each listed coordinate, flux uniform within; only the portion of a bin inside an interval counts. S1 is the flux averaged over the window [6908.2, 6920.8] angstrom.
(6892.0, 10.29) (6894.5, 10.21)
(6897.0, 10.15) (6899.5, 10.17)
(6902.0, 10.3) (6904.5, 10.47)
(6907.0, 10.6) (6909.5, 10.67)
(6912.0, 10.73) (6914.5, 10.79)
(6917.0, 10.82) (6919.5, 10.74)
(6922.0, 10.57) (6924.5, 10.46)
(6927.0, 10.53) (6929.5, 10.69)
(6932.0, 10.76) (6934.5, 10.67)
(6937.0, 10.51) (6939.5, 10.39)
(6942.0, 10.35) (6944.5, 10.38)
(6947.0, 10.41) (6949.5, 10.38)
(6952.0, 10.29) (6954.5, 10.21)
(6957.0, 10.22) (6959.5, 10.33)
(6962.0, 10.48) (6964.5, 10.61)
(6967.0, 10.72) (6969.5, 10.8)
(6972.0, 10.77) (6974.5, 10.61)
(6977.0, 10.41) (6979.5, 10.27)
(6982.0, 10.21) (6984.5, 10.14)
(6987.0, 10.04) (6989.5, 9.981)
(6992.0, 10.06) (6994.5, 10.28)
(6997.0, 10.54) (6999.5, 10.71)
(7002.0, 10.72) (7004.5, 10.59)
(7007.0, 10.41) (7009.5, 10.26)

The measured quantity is 10.7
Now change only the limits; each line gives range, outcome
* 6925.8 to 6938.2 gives 10.6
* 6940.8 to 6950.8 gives 10.4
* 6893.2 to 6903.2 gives 10.2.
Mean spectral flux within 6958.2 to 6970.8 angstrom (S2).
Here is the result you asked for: 10.6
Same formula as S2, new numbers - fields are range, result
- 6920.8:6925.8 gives 10.5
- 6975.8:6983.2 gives 10.3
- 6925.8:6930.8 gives 10.6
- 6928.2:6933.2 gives 10.7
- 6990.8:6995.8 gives 10.2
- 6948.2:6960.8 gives 10.3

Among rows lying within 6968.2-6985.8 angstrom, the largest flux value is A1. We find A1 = 10.8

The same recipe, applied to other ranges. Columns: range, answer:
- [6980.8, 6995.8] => 10.28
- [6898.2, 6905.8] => 10.47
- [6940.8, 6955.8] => 10.41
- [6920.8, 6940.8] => 10.76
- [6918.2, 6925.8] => 10.74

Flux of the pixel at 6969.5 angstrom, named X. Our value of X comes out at 10.8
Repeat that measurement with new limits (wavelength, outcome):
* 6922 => 10.57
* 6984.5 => 10.14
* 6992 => 10.06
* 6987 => 10.04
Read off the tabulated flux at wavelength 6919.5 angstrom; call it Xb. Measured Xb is 10.74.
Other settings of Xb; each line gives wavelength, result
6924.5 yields 10.46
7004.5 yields 10.59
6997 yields 10.54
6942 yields 10.35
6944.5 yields 10.38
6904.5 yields 10.47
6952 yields 10.29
